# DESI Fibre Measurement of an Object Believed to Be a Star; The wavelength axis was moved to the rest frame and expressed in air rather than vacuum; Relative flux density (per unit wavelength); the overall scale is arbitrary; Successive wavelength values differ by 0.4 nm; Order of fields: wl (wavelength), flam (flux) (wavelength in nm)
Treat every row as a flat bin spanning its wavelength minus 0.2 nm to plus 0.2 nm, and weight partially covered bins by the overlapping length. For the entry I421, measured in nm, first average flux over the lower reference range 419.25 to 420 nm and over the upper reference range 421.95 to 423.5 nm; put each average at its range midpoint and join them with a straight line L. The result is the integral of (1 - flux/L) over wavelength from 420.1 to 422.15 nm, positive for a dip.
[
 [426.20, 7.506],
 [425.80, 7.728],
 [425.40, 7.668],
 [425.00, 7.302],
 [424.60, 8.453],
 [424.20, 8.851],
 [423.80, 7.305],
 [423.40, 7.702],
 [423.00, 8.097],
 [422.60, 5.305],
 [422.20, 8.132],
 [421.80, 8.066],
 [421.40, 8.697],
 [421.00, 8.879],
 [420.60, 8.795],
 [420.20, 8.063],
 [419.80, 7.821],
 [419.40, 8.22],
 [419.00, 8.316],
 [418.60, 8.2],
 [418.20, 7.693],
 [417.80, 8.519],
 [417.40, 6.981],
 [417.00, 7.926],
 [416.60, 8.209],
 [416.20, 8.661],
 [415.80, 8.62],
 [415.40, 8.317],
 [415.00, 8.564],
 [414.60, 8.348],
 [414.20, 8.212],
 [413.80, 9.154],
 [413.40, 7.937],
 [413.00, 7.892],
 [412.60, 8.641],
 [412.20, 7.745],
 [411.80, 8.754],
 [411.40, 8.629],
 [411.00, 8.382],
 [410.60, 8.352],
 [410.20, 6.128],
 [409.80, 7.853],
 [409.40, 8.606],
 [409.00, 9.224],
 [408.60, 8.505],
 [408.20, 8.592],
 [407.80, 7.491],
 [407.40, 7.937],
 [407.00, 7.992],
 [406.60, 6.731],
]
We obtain -0.22 nm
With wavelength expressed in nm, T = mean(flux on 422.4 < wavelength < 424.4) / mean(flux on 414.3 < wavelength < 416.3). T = 0.88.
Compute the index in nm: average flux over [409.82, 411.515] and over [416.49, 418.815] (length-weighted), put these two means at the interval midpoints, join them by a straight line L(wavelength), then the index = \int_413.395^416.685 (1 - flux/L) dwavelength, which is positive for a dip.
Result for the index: -0.25 nm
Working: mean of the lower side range 7.83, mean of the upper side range 7.91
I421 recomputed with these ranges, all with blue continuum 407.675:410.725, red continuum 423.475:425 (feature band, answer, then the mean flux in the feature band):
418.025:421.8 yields -0.107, 8.29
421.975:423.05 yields 0.131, 7.07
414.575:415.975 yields -0.068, 8.47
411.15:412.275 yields -0.049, 8.45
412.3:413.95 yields -0.052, 8.34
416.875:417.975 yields 0.039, 7.78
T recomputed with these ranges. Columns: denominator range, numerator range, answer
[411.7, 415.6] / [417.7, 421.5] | 1.00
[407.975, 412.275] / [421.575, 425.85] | 0.93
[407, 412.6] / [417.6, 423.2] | 0.99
